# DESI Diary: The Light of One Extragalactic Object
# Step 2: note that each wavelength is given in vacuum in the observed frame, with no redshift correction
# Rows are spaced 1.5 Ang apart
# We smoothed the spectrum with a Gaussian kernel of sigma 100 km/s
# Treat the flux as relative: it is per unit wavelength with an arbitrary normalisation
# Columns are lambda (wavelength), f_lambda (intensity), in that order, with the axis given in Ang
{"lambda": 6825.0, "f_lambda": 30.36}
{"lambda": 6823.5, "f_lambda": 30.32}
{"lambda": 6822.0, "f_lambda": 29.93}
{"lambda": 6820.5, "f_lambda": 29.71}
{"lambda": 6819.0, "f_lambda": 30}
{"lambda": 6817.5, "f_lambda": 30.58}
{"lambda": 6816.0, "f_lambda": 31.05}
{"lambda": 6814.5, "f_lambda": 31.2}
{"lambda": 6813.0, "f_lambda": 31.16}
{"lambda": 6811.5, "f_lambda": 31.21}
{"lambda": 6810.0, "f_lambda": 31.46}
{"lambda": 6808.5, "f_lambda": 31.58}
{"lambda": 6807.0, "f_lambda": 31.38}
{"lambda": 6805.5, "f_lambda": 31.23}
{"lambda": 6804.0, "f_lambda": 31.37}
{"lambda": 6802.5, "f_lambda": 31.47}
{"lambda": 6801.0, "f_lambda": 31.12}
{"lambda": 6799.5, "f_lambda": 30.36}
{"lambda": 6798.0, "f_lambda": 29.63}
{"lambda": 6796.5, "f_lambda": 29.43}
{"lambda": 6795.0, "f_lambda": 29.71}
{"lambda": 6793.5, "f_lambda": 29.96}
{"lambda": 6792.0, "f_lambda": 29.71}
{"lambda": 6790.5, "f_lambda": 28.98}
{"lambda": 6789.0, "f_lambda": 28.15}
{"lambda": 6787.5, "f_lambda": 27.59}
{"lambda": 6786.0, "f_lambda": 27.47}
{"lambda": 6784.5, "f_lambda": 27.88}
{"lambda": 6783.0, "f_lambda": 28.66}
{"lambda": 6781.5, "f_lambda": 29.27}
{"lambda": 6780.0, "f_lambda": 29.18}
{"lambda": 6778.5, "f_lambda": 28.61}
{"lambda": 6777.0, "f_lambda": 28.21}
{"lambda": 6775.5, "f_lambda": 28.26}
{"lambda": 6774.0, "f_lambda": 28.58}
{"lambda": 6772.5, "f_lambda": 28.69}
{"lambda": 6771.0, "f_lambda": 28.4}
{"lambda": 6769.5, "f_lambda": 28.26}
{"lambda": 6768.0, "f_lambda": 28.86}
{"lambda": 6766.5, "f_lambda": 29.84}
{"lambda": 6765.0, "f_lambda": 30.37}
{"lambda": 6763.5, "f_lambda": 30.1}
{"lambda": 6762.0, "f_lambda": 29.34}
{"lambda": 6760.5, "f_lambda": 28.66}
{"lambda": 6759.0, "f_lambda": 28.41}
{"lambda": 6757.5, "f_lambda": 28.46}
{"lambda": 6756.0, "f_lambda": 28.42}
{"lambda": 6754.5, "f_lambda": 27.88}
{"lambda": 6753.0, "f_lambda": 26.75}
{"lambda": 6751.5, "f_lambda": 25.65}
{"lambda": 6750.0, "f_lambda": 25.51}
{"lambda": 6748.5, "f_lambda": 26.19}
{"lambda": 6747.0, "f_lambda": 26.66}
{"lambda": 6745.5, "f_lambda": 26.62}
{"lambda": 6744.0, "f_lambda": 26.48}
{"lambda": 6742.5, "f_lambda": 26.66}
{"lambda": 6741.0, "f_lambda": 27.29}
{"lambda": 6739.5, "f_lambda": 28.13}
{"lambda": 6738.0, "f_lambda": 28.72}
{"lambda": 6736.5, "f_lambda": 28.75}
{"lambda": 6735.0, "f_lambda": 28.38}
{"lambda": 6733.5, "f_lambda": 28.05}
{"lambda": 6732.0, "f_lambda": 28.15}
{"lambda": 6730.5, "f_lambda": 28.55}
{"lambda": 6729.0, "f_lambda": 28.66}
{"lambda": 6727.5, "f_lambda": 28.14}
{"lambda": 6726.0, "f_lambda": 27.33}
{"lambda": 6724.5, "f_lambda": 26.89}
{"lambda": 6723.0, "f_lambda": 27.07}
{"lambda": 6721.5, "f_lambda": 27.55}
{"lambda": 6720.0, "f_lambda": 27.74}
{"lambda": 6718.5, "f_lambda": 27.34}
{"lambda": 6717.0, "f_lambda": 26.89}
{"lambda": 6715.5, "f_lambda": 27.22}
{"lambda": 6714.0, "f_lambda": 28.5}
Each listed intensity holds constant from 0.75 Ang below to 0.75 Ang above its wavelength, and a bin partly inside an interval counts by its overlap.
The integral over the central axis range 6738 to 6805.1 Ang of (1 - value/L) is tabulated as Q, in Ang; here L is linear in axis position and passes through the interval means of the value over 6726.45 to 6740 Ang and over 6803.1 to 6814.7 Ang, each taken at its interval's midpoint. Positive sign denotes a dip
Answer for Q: 3.0 Ang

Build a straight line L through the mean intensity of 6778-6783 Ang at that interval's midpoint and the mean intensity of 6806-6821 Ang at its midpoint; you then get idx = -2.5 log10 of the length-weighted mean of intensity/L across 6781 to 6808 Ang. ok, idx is 0.01 mag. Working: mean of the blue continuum 29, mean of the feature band 29.7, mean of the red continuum 31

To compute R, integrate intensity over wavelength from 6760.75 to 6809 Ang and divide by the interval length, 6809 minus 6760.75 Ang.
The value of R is 29.4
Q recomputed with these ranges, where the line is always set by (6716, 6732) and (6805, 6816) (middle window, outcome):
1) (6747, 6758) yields 0.7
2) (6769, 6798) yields 1.4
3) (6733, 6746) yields 0.3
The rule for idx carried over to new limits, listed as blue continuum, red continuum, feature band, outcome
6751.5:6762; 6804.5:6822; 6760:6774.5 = -0.022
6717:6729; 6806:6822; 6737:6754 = 0.058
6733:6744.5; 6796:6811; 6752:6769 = 0.004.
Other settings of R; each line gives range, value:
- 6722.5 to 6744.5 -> 27.8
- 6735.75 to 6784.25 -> 28.1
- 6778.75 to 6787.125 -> 28.5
